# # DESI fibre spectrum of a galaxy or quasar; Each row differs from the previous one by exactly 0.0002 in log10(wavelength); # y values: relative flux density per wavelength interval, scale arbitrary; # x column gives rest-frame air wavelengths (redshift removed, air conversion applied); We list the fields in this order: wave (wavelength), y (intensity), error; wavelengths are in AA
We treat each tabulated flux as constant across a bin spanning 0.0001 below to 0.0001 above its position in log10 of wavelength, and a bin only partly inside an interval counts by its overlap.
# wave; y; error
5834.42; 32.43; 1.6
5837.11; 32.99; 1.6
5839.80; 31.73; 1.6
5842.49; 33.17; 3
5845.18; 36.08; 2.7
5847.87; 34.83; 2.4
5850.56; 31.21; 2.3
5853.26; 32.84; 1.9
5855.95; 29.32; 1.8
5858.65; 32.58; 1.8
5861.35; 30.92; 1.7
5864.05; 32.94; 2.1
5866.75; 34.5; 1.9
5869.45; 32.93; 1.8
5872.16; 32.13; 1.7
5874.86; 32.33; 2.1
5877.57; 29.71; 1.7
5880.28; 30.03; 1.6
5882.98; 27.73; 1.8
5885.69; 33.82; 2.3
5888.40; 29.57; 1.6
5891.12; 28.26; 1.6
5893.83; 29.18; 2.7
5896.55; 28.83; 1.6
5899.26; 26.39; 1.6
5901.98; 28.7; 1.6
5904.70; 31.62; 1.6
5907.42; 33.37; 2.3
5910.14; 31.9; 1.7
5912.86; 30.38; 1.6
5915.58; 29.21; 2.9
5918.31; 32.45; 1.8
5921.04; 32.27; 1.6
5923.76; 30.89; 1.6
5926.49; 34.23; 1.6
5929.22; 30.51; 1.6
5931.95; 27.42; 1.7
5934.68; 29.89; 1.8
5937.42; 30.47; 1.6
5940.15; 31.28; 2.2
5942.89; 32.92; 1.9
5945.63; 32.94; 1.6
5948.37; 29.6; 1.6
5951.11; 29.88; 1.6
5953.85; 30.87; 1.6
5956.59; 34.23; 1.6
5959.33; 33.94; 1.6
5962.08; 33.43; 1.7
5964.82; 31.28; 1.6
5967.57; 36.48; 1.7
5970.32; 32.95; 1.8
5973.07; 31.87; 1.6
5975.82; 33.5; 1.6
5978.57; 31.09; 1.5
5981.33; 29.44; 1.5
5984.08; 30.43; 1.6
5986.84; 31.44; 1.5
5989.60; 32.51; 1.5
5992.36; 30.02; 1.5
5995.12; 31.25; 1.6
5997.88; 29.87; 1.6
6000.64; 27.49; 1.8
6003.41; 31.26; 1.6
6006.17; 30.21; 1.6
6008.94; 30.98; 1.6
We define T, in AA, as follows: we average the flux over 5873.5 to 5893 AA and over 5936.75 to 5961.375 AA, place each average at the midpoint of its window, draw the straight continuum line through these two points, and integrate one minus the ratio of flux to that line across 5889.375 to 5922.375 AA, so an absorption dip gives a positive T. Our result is 0.6 AA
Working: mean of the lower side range 30.2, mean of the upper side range 31.9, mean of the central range 30.2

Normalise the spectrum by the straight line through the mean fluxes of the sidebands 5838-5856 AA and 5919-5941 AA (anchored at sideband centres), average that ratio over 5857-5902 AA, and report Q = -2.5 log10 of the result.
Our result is 0.05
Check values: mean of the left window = 33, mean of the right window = 30.9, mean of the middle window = 30.7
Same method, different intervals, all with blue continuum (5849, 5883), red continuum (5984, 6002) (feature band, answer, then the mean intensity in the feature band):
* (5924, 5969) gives -0.03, 31.8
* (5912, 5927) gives -0.01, 31.5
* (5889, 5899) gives 0.10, 28.5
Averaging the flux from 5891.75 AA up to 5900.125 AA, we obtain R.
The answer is 28.3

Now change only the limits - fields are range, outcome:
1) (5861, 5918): 30.7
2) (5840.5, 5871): 32.8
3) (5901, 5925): 31.2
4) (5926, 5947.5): 31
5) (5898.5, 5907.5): 29.8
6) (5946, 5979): 32.5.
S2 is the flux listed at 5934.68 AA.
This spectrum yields 29.89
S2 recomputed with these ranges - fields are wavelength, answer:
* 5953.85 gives 30.87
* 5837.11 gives 32.99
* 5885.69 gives 33.82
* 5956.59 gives 34.23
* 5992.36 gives 30.02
